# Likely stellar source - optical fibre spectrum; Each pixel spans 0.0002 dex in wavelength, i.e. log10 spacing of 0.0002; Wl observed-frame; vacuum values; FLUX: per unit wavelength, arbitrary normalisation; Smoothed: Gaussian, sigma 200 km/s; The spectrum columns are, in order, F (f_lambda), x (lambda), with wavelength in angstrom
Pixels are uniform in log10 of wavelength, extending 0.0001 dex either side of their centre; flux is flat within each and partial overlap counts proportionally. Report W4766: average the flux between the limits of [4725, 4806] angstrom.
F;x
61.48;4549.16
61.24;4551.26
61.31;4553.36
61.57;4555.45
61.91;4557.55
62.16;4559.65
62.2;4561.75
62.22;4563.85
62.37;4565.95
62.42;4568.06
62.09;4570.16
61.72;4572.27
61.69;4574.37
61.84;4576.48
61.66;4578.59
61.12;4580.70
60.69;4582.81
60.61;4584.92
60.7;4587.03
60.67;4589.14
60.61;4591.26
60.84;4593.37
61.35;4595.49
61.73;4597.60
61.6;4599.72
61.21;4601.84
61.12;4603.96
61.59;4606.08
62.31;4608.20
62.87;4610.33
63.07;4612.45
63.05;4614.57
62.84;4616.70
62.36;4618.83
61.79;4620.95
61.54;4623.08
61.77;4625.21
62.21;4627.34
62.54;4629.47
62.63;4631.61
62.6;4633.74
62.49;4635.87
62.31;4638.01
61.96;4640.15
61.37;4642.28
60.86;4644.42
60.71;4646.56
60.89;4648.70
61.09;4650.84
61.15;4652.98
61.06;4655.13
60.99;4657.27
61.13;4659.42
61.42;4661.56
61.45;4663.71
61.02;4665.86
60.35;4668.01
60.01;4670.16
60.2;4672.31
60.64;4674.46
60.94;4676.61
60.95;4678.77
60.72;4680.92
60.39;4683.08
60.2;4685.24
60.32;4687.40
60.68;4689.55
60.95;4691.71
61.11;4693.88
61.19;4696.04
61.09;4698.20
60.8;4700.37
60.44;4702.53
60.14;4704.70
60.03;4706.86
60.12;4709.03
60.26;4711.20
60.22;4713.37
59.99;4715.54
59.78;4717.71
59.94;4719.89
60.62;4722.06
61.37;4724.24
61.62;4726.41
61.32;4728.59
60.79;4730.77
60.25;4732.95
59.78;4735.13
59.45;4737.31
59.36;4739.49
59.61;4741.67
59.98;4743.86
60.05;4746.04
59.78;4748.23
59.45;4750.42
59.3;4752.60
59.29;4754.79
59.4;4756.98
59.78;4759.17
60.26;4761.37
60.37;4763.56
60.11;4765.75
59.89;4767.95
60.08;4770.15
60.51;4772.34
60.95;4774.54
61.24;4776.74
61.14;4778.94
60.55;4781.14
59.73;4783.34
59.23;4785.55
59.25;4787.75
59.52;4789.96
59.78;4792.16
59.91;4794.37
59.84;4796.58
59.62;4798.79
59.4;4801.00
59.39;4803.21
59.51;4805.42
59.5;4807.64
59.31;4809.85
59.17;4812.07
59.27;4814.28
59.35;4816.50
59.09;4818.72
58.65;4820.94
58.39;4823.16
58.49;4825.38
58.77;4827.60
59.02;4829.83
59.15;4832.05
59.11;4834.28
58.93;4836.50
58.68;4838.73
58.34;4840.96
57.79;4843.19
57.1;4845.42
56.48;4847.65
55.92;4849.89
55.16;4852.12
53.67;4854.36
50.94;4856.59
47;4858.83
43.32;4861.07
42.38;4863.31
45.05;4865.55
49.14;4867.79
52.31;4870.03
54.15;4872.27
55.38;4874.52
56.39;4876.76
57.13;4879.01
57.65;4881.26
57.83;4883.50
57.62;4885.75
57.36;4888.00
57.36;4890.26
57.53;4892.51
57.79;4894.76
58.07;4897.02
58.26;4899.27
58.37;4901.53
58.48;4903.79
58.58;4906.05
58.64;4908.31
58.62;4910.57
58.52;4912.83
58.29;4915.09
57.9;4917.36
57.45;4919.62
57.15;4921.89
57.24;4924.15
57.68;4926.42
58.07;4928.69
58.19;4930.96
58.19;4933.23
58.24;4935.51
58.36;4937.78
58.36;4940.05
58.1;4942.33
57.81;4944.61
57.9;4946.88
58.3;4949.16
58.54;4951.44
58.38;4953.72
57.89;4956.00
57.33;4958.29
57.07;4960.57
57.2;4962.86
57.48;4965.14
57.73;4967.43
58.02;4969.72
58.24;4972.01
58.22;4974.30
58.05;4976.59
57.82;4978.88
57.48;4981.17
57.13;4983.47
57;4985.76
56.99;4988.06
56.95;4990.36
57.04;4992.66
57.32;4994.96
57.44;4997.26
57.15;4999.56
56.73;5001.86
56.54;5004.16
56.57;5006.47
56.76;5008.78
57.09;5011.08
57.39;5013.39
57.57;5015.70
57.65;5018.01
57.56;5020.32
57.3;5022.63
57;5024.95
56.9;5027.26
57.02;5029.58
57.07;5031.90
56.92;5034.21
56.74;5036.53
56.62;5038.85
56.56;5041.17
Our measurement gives 60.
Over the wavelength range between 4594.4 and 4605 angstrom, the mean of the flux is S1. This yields 61.4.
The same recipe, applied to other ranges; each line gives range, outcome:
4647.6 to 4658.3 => 61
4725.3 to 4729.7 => 61.5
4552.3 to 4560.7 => 61.7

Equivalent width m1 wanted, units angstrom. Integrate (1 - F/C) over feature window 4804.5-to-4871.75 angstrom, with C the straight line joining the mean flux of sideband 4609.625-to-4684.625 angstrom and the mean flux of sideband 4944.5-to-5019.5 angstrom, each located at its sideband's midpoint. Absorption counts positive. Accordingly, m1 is 4.1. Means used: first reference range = 61.5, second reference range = 57.5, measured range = 55.6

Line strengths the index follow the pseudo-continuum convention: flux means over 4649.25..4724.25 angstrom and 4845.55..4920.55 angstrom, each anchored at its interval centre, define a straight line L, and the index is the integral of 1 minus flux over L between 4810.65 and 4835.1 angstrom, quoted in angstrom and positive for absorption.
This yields -0.9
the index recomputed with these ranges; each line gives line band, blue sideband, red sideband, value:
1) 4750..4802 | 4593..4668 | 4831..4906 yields -2.0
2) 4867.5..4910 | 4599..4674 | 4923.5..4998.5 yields 1.2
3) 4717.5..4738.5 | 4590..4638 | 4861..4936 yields -0.3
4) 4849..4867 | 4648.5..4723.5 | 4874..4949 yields 2.9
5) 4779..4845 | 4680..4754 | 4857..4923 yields -1.9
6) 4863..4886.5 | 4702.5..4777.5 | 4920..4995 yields 2.1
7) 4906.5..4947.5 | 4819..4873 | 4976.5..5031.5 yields -1.6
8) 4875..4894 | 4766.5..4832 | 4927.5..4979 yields 0.5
